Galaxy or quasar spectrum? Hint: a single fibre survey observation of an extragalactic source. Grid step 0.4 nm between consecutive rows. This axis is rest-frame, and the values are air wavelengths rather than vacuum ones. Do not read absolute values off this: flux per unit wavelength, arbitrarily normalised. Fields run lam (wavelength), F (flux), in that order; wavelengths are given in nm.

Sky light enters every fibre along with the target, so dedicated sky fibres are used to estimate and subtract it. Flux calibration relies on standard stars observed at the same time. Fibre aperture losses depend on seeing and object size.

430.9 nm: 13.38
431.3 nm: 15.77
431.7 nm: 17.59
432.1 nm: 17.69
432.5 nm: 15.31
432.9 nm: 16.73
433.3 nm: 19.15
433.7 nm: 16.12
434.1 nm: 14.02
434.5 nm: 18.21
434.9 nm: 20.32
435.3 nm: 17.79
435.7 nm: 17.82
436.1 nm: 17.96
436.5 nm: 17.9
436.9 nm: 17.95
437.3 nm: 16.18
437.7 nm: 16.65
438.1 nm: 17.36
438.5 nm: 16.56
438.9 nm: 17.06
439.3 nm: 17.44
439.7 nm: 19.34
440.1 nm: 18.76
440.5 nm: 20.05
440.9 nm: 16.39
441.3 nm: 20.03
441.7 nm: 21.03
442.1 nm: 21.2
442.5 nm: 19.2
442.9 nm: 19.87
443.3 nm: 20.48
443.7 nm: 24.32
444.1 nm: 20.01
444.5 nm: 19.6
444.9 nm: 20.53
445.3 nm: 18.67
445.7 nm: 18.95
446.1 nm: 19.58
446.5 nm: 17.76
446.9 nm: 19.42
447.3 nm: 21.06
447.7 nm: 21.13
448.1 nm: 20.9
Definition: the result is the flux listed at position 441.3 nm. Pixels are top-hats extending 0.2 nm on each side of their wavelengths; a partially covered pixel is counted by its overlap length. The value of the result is 20.03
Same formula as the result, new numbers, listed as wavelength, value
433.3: 19.15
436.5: 17.9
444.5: 19.6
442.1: 21.2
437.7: 16.65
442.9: 19.87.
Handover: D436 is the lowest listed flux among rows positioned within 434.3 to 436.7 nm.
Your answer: 17.79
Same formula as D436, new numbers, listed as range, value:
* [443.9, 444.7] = 19.6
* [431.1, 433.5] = 15.31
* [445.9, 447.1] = 17.76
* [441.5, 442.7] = 19.2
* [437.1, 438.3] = 16.18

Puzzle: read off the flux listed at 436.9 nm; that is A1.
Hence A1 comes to 17.95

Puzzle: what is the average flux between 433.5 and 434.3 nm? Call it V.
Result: 15.1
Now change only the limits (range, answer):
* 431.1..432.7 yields 16.6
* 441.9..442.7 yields 20.2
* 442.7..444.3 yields 21.2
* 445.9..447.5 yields 19.5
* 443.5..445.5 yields 20.6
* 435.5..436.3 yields 17.9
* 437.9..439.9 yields 17.6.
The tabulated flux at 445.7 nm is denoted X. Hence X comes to 18.95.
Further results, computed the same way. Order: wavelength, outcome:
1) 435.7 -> 17.82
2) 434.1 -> 14.02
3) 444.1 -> 20.01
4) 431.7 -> 17.59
